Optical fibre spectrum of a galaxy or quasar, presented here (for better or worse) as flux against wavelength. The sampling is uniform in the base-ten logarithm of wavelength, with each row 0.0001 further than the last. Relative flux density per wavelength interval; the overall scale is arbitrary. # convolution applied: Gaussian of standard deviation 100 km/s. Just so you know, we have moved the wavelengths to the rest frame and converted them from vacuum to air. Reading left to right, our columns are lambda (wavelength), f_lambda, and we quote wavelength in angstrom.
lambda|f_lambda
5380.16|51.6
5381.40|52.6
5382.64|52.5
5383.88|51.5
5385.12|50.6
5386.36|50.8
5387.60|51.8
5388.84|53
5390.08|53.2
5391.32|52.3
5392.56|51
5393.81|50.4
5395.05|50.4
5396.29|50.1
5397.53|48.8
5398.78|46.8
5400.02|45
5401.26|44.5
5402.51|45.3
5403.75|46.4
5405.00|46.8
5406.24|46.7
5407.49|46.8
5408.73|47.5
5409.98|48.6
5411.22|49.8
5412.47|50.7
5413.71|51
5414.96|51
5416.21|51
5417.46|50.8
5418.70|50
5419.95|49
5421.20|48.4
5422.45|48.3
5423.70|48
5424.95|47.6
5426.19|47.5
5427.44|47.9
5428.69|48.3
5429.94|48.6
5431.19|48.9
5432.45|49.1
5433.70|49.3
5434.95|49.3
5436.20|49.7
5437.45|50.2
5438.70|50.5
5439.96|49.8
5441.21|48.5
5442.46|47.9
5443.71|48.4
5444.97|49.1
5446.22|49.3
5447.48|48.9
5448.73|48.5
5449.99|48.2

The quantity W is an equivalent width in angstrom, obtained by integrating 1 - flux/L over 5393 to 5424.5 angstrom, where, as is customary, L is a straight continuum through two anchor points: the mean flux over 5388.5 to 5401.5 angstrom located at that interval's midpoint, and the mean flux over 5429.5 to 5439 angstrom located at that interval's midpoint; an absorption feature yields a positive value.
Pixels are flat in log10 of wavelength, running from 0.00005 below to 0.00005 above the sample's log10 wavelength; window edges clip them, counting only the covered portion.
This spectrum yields 0.7 angstrom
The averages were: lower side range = 49.7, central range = 48.5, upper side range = 49.4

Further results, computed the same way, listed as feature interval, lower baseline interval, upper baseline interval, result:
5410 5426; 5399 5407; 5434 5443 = -0.7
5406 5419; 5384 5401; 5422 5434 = -0.1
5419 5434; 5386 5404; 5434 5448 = 0.3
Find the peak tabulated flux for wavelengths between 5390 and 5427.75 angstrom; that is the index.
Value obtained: 53.2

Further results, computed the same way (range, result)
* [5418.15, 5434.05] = 50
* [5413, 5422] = 51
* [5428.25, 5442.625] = 50.5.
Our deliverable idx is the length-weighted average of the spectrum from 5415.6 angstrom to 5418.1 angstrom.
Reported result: 51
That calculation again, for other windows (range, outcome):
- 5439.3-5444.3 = 48.7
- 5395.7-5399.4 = 48.5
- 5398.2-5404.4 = 45.6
